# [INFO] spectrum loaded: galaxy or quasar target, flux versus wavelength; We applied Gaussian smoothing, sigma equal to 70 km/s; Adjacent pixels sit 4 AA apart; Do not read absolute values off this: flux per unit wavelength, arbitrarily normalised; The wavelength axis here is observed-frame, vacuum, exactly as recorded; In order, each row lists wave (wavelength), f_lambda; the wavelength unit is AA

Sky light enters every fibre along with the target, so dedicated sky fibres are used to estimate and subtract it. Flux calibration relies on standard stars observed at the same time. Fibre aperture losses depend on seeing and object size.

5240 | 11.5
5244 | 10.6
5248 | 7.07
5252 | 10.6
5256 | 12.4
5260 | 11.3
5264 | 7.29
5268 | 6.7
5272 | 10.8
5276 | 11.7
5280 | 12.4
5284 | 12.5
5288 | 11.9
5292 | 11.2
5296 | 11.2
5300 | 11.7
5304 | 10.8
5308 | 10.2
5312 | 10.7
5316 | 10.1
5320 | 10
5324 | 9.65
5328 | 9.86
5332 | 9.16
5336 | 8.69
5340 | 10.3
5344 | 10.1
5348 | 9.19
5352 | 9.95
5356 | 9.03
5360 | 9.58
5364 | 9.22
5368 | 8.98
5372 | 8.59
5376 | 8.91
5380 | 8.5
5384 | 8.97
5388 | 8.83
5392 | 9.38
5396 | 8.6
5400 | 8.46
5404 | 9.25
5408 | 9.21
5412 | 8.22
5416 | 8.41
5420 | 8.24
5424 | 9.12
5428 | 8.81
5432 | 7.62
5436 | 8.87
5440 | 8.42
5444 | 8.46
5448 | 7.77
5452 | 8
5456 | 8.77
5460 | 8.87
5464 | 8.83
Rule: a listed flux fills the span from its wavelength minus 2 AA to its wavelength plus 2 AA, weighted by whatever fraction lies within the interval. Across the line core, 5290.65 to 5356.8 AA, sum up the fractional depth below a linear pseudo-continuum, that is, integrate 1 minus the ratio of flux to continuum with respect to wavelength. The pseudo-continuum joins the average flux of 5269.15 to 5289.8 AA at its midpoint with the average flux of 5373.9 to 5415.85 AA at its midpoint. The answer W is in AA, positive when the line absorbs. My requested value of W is 2.8 AA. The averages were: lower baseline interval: 11.6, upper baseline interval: 8.81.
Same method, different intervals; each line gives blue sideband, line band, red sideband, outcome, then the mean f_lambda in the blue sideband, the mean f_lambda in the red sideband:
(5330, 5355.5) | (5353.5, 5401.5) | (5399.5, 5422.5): 0.79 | 9.53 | 8.65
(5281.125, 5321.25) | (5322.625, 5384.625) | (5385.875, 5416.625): 3.71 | 11.1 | 8.81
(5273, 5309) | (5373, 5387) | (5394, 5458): 1.11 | 11.5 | 8.51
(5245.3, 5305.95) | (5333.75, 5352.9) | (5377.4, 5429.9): 0.05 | 10.6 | 8.77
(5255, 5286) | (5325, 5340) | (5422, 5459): 0.60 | 10.6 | 8.44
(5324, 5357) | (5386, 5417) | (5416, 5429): 0.31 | 9.56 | 8.67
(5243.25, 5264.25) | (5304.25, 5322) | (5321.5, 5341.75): -1.19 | 10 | 9.53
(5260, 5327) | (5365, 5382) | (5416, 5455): 1.03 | 10.6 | 8.38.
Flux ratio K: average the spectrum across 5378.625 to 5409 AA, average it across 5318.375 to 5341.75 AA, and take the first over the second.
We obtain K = 0.9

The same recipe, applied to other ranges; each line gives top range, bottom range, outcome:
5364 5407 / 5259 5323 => 0.83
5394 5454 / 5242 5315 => 0.80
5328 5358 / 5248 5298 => 0.89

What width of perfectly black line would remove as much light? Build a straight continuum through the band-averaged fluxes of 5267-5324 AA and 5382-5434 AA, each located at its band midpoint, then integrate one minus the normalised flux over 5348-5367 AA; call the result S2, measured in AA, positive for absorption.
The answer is 0.56 AA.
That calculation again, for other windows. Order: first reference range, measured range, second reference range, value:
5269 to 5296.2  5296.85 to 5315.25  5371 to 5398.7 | 0.14 AA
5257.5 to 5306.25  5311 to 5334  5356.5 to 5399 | 0.33 AA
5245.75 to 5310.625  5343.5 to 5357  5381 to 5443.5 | 0.04 AA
